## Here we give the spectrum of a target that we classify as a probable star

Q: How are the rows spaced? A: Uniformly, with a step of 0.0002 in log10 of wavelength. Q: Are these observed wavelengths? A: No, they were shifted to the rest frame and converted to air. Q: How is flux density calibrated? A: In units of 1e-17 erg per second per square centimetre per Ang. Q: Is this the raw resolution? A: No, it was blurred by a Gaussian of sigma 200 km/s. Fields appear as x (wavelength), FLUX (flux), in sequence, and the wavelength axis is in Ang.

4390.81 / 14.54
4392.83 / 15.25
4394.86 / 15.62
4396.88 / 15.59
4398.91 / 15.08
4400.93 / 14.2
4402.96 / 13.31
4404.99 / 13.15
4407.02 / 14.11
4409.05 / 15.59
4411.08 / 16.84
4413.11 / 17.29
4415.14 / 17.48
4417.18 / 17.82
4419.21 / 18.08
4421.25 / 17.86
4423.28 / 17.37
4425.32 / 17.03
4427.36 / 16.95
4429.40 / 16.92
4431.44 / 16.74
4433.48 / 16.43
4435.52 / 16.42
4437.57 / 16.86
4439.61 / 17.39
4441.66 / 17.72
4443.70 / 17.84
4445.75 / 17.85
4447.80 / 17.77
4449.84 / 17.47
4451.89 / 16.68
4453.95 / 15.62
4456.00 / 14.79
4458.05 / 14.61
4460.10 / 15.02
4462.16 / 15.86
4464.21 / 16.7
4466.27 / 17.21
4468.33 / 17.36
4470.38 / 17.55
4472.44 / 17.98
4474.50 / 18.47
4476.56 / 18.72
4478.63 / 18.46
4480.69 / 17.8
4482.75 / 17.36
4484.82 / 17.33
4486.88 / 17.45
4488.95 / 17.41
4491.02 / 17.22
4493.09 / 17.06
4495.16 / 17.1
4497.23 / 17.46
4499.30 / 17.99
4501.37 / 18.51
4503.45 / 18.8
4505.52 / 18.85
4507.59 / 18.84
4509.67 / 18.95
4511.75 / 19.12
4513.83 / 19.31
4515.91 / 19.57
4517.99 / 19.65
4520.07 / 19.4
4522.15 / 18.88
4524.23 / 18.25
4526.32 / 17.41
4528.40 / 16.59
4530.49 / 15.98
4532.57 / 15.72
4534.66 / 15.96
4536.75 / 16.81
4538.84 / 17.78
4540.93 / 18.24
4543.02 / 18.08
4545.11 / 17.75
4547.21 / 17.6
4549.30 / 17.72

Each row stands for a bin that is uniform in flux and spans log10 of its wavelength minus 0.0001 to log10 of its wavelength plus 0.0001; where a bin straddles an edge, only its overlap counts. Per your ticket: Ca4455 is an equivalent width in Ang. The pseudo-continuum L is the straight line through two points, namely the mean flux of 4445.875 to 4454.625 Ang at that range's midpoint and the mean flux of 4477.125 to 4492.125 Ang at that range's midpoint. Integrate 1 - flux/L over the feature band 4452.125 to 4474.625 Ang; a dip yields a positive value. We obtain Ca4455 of 1.1 Ang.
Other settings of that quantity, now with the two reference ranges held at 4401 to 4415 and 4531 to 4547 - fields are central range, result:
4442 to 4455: -1.2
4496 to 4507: -1.1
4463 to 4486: -2.2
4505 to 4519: -2.0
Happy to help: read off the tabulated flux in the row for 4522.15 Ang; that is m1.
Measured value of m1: 18.88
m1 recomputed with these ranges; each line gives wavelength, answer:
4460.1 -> 15.02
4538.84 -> 17.78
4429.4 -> 16.92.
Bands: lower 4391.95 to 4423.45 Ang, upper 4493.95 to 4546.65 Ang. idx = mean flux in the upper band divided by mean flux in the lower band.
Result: 1.14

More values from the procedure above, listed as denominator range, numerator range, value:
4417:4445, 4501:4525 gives 1.10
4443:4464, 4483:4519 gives 1.12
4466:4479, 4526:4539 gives 0.92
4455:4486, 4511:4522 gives 1.14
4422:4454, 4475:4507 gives 1.04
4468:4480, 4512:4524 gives 1.06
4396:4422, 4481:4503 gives 1.11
